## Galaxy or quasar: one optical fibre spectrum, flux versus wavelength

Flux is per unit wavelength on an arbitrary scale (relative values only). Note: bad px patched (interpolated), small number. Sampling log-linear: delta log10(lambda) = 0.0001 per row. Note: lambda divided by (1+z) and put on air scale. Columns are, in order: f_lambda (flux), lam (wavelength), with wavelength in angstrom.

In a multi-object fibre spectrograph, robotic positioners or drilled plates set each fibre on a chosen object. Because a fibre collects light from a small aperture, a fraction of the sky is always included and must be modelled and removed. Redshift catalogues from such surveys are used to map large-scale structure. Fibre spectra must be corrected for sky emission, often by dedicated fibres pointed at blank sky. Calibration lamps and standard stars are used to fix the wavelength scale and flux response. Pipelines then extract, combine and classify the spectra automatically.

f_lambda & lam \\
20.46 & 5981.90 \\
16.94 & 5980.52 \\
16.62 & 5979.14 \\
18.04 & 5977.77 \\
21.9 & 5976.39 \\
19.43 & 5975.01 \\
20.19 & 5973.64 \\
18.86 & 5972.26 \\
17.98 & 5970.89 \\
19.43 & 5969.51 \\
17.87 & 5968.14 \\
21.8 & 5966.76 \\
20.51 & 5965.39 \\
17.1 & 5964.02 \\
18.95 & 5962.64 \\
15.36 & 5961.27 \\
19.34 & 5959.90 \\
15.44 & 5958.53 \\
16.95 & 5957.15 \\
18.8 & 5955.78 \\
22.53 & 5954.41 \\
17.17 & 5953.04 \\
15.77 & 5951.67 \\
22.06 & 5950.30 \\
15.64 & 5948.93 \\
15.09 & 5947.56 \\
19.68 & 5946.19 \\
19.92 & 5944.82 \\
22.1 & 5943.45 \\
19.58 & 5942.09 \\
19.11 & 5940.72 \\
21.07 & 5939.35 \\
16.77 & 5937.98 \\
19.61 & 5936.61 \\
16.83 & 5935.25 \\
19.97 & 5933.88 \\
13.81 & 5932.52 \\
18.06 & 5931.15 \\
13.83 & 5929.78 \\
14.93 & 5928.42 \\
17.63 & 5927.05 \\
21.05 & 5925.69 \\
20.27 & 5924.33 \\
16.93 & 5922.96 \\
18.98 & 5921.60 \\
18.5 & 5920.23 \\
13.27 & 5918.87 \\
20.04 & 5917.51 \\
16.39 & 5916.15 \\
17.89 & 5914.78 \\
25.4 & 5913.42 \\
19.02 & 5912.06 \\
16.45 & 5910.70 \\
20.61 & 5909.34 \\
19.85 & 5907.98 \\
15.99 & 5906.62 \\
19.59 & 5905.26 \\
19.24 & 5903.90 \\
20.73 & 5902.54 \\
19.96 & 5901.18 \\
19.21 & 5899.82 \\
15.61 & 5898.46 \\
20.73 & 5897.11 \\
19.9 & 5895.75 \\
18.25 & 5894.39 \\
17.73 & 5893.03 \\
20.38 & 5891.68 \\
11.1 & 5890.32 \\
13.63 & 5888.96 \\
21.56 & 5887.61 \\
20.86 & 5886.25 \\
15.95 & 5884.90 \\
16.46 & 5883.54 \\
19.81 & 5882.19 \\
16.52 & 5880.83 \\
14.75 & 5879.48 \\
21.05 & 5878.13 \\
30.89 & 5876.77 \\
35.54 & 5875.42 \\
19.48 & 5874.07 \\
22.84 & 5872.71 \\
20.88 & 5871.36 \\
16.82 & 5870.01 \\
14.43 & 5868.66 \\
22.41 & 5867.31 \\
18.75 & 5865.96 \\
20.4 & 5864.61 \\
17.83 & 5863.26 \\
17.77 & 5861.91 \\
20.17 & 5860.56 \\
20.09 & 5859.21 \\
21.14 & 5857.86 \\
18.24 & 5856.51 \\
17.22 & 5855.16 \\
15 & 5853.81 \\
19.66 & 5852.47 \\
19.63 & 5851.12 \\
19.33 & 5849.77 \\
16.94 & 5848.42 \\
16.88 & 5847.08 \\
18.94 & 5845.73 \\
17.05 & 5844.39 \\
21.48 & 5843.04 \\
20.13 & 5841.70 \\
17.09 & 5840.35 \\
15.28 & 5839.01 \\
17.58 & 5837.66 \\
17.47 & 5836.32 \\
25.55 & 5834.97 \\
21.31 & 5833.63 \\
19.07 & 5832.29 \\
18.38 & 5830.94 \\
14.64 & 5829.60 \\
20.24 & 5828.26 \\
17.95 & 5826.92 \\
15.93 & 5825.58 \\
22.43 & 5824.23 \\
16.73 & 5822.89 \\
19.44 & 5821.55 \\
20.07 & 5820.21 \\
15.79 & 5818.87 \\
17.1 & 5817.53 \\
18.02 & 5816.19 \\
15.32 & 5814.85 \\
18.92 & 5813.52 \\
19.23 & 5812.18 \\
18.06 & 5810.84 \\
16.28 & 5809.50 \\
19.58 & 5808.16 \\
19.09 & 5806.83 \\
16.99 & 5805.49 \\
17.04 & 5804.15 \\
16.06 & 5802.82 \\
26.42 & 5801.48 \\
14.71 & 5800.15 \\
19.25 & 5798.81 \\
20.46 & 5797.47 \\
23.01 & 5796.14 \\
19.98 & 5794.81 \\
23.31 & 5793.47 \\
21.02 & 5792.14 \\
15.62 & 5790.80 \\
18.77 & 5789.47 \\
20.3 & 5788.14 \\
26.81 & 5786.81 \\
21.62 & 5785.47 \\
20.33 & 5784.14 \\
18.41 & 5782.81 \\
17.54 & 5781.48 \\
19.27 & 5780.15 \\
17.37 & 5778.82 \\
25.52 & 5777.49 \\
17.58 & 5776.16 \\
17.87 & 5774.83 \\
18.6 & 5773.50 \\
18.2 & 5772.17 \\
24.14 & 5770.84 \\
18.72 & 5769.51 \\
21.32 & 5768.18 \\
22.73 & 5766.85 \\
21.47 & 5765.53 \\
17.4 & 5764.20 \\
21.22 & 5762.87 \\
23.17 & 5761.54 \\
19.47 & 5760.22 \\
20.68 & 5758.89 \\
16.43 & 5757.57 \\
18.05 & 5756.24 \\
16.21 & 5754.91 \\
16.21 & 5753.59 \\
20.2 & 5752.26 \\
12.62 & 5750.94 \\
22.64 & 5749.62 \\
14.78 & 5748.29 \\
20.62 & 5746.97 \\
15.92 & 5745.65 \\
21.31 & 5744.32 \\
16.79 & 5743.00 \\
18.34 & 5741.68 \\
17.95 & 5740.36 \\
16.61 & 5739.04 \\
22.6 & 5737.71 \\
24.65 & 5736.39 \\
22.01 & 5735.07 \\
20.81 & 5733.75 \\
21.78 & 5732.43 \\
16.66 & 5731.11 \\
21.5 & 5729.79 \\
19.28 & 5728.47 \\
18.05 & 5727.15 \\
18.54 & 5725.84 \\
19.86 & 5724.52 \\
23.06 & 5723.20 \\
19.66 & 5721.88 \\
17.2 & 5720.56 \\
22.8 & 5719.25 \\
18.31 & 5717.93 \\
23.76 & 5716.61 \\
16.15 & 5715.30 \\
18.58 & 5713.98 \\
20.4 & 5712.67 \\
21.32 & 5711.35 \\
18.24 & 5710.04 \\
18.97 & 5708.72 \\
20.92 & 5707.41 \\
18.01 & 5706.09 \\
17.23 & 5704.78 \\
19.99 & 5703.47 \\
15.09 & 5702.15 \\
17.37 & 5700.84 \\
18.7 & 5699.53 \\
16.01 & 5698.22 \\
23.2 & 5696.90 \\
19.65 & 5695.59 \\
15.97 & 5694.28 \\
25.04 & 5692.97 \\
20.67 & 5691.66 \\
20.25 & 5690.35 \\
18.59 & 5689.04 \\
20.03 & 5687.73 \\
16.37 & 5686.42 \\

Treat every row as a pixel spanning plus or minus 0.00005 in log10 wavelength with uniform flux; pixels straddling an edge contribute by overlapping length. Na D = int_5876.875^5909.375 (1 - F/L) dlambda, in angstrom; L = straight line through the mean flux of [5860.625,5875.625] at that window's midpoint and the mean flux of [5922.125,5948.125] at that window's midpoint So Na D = 1.60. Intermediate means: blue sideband 20.2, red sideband 18.2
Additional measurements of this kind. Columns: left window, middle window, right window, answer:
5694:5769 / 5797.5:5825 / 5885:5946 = 0.8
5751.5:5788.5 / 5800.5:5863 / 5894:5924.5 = 2.8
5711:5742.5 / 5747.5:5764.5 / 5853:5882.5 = 1.3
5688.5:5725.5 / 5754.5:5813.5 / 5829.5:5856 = -2.3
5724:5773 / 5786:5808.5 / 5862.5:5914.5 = -0.6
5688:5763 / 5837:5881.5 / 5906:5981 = -1.7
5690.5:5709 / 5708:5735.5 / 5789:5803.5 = -0.8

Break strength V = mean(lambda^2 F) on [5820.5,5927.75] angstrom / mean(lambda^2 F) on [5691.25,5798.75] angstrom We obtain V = 1.01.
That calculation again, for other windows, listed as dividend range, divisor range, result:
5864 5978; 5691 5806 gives 1.02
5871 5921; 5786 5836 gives 1.04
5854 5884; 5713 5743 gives 1.06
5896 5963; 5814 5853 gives 1.03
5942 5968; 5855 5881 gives 0.93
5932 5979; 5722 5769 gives 1.03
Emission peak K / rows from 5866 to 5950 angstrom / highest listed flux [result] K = 35.54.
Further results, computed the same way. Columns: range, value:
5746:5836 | 26.81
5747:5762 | 23.17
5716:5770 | 24.65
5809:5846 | 25.55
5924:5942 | 21.07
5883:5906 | 21.56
